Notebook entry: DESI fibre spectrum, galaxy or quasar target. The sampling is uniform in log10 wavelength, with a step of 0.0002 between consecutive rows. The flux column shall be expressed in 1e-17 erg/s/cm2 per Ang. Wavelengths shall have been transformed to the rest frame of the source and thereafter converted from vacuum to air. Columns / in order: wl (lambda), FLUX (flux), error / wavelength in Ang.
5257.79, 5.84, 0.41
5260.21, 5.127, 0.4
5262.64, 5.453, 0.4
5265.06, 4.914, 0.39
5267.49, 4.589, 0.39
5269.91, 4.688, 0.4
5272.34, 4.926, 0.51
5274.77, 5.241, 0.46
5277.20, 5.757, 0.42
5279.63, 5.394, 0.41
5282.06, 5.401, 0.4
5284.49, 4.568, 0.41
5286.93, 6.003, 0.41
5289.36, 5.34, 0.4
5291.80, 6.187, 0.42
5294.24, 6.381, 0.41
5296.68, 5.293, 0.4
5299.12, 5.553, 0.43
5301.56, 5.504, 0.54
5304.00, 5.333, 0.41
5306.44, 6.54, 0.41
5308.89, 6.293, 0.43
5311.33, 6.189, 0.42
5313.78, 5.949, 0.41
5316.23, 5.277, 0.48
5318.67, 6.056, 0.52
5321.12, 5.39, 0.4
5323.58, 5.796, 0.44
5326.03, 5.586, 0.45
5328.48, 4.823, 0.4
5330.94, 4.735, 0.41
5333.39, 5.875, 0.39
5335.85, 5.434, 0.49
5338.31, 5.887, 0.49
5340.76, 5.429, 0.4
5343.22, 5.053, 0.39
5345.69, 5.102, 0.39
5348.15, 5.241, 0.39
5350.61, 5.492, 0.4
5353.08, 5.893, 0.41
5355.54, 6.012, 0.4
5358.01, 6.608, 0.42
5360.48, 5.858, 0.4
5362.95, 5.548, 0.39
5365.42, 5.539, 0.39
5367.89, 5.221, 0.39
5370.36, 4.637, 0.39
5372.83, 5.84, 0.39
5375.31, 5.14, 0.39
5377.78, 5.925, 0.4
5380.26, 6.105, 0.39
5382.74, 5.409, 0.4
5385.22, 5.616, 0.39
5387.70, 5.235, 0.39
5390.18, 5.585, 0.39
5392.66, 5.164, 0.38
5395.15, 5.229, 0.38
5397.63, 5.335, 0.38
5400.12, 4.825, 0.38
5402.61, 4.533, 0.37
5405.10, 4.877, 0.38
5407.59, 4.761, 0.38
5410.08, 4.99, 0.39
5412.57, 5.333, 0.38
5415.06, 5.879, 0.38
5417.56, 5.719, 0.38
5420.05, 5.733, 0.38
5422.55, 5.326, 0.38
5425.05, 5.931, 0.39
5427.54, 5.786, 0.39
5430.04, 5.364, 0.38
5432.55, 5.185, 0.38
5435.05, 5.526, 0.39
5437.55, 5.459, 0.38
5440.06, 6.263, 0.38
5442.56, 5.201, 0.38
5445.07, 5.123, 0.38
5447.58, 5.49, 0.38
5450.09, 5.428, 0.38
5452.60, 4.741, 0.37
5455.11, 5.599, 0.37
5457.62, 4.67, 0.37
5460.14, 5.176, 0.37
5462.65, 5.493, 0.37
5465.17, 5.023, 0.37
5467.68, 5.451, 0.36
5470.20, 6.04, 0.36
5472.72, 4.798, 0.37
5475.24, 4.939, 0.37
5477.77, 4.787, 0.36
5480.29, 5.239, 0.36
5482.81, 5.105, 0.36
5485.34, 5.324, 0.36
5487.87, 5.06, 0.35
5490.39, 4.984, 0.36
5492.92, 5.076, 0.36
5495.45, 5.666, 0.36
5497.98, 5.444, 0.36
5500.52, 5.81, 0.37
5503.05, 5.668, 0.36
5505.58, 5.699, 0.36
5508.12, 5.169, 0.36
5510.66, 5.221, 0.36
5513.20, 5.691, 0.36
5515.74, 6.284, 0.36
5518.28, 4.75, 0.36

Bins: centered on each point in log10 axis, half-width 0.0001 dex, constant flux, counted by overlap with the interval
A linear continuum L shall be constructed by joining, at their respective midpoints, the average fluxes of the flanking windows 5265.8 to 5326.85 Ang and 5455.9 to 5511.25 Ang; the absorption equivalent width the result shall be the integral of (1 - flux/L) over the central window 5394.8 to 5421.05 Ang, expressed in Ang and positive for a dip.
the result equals 0.9 Ang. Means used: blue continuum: 5.56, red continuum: 5.27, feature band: 5.2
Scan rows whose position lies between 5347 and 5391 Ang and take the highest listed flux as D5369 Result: 6.608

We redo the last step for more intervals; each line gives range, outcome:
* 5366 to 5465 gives 6.263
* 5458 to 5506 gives 6.04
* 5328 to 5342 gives 5.887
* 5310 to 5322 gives 6.189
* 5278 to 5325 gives 6.54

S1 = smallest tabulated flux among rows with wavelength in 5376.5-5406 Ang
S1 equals 4.533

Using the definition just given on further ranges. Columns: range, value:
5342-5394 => 4.637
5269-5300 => 4.568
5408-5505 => 4.67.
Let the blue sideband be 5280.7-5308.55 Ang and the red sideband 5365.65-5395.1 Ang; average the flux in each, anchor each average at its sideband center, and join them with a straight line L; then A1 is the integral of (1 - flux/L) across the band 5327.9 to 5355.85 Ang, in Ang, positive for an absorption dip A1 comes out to 0.7 Ang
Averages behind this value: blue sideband 5.66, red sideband 5.44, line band 5.41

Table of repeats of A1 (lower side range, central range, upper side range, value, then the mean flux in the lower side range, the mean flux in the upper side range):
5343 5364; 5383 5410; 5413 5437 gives 2.4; 5.67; 5.59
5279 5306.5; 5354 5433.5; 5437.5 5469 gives -0.5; 5.59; 5.31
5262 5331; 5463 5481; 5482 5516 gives 0.8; 5.5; 5.42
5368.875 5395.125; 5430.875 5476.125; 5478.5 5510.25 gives 0.6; 5.45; 5.34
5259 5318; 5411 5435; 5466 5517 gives -0.7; 5.5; 5.37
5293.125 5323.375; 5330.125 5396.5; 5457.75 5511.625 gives 1.5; 5.81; 5.28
